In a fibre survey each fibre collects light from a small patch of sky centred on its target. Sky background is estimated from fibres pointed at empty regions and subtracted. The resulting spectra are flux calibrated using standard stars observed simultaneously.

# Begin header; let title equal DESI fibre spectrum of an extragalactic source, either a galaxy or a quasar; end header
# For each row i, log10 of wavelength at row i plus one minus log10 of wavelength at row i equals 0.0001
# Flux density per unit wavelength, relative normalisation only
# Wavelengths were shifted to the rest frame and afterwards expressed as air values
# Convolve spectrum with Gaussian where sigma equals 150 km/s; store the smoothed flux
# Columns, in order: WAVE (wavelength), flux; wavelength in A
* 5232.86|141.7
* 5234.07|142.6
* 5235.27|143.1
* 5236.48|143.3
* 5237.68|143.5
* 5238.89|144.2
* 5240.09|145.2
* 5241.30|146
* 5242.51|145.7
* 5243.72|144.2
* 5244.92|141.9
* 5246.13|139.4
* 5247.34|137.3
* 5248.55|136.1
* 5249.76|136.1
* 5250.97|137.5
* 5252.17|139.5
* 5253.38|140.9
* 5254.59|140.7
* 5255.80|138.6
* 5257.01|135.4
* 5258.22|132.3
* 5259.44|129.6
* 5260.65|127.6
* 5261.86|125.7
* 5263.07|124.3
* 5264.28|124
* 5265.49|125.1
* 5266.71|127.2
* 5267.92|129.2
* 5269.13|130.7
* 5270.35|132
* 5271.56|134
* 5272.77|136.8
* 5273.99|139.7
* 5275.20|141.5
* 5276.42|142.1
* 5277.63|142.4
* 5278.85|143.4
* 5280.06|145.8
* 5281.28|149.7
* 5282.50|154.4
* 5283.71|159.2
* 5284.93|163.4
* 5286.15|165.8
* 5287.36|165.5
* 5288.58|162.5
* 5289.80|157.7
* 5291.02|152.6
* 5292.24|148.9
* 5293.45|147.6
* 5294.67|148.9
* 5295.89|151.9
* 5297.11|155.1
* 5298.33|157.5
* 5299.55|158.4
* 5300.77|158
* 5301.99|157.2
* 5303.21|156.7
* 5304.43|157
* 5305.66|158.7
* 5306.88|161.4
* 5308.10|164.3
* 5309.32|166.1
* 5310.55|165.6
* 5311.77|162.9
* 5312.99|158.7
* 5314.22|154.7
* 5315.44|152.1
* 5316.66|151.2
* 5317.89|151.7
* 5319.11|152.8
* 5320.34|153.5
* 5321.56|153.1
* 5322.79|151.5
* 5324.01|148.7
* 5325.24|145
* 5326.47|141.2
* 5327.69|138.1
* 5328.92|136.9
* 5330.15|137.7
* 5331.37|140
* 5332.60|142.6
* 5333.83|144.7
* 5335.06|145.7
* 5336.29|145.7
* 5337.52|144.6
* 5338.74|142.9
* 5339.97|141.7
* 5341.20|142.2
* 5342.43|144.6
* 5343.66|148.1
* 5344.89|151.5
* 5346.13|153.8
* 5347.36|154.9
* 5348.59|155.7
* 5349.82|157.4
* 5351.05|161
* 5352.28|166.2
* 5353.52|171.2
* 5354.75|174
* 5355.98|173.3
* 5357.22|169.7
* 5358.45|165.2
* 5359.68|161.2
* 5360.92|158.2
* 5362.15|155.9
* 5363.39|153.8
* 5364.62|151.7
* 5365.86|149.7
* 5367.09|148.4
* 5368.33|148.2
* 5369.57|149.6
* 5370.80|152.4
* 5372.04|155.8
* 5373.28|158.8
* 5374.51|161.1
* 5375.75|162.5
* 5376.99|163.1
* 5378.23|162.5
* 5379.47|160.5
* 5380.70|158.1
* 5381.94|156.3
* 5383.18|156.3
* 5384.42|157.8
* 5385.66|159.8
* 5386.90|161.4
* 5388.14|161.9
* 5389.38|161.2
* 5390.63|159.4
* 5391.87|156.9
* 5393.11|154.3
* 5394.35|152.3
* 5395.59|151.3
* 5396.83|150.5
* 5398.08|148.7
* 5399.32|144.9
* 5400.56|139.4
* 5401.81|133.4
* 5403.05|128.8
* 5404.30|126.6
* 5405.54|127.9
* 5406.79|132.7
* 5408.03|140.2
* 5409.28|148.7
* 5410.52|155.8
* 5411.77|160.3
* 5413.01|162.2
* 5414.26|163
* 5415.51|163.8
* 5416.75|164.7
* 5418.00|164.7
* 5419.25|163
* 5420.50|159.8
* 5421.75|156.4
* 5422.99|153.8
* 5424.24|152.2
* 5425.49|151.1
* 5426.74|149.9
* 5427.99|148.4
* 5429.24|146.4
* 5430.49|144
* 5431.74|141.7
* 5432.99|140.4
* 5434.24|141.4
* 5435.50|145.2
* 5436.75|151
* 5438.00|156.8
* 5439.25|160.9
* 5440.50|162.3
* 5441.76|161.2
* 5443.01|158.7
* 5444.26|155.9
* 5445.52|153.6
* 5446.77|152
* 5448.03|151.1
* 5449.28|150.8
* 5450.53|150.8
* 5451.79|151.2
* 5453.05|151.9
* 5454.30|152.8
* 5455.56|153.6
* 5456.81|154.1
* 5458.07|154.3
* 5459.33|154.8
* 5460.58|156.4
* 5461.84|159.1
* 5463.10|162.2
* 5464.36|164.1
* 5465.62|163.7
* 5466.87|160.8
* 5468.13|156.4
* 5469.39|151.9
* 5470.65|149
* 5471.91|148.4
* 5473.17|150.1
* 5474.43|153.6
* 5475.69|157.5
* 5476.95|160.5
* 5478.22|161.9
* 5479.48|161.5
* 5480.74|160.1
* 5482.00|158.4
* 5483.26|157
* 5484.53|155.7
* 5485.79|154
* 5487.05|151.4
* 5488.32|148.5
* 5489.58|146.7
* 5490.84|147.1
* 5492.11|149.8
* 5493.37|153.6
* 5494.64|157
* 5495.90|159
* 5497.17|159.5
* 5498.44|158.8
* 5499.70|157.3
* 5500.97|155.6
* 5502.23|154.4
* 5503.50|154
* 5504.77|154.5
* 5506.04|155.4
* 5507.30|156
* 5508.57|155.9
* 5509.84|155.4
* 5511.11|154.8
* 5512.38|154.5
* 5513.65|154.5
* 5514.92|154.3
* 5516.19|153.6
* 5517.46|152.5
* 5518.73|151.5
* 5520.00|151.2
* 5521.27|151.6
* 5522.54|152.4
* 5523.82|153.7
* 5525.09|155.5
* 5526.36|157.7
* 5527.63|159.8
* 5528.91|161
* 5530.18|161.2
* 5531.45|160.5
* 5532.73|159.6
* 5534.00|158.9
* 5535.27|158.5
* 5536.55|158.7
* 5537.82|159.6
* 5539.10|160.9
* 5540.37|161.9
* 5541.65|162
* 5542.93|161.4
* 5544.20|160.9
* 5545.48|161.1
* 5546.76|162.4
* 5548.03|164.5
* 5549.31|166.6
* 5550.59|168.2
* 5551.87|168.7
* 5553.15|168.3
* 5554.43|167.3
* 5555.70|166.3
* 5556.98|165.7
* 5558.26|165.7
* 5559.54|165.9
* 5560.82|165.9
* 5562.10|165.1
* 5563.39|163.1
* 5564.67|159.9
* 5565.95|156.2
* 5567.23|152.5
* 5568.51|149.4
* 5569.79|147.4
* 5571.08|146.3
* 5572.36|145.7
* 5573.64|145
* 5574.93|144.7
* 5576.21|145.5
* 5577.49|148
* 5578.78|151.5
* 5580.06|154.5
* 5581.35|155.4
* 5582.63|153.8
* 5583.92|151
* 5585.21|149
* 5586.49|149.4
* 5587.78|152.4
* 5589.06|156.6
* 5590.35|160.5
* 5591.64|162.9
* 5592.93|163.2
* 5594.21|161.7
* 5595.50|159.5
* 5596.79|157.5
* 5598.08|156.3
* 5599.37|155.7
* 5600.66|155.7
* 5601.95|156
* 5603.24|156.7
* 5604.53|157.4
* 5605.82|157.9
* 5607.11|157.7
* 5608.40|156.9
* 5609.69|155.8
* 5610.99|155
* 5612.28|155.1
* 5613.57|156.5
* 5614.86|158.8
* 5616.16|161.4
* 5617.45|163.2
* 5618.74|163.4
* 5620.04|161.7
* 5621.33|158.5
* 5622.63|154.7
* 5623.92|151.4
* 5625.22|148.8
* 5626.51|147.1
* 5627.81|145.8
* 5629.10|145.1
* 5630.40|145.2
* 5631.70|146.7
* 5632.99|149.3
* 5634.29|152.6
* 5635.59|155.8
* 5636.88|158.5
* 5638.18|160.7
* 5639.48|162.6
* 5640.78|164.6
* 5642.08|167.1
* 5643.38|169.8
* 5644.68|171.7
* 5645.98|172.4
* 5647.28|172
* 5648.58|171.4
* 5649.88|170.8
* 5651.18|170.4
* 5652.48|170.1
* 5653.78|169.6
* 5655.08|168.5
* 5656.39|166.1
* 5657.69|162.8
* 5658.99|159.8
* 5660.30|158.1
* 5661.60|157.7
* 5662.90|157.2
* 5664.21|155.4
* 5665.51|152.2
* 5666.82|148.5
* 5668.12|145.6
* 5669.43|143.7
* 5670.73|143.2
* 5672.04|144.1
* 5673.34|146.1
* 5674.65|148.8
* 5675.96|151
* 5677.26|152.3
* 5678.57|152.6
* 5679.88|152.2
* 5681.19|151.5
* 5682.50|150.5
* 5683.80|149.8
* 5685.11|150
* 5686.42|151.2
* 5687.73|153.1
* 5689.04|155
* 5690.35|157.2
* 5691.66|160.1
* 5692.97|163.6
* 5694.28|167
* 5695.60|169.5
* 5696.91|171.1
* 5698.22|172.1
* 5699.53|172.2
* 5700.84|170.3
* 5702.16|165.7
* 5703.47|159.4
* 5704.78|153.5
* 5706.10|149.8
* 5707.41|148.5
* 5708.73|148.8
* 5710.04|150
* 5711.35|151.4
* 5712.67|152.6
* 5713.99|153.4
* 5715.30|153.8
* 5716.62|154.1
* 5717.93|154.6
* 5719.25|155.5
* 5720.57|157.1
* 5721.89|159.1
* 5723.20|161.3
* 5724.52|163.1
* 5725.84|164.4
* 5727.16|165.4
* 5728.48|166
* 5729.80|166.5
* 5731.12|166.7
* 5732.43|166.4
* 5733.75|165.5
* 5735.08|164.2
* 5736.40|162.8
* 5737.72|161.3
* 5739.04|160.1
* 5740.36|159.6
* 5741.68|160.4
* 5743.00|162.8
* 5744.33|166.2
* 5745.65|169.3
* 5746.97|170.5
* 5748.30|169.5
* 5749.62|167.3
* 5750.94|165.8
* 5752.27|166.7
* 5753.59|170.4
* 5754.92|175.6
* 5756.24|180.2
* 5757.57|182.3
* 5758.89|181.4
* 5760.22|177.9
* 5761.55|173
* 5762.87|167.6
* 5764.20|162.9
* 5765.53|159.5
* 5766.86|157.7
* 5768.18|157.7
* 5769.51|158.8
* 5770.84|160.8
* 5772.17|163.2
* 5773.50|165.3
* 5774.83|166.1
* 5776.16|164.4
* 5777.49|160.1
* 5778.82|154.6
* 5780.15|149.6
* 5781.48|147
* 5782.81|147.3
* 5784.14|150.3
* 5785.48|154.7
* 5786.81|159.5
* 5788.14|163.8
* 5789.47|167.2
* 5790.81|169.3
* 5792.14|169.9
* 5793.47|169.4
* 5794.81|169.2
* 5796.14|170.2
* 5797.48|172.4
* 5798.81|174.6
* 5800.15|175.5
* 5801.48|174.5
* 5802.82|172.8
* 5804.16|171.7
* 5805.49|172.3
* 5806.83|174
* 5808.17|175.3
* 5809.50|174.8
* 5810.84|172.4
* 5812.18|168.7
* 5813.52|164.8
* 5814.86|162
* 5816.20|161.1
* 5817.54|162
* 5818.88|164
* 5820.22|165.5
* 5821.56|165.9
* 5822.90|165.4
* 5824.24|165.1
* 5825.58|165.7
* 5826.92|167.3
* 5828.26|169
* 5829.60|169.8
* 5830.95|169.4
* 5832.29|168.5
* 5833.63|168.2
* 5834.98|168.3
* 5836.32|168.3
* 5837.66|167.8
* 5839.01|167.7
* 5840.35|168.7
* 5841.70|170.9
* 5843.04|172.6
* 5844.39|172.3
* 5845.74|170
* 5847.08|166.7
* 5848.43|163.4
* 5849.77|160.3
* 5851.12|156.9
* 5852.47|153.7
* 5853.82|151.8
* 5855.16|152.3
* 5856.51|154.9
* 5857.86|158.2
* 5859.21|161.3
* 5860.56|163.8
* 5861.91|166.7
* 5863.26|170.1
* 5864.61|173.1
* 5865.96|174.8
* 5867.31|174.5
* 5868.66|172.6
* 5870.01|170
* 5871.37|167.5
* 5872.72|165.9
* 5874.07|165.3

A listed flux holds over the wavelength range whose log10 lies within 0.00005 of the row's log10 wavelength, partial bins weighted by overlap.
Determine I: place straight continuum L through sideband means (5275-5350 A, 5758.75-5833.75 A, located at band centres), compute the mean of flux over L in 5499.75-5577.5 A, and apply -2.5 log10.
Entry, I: 0.00 mag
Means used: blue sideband 152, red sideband 166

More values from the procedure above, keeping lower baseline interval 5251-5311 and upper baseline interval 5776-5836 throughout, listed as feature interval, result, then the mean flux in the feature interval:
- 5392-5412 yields 0.05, 143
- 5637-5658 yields -0.05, 168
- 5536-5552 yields -0.04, 163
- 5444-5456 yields 0.00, 152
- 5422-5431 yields 0.01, 150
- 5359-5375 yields -0.03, 154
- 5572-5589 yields 0.05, 150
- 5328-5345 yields 0.04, 143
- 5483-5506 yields 0.00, 154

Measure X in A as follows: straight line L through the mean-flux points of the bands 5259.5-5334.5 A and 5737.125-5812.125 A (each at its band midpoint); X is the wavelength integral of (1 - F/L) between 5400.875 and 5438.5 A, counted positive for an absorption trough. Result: 0.9 A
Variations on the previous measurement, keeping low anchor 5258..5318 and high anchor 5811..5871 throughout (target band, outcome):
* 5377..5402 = -0.57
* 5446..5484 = -0.44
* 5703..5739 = 0.81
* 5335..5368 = -1.08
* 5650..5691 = 1.42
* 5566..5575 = 0.53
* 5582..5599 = 0.15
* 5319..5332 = 0.39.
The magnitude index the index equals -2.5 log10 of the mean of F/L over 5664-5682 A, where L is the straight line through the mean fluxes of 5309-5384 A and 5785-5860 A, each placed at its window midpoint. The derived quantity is 0.095 mag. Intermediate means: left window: 154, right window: 167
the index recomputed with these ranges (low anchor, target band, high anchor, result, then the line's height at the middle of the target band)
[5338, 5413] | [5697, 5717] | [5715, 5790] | 0.03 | 162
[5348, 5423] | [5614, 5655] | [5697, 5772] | 0.01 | 161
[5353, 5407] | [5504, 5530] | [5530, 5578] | 0.02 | 158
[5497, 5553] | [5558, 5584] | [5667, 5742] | 0.03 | 158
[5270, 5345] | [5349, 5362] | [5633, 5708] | -0.09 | 152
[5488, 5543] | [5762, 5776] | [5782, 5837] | 0.02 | 166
